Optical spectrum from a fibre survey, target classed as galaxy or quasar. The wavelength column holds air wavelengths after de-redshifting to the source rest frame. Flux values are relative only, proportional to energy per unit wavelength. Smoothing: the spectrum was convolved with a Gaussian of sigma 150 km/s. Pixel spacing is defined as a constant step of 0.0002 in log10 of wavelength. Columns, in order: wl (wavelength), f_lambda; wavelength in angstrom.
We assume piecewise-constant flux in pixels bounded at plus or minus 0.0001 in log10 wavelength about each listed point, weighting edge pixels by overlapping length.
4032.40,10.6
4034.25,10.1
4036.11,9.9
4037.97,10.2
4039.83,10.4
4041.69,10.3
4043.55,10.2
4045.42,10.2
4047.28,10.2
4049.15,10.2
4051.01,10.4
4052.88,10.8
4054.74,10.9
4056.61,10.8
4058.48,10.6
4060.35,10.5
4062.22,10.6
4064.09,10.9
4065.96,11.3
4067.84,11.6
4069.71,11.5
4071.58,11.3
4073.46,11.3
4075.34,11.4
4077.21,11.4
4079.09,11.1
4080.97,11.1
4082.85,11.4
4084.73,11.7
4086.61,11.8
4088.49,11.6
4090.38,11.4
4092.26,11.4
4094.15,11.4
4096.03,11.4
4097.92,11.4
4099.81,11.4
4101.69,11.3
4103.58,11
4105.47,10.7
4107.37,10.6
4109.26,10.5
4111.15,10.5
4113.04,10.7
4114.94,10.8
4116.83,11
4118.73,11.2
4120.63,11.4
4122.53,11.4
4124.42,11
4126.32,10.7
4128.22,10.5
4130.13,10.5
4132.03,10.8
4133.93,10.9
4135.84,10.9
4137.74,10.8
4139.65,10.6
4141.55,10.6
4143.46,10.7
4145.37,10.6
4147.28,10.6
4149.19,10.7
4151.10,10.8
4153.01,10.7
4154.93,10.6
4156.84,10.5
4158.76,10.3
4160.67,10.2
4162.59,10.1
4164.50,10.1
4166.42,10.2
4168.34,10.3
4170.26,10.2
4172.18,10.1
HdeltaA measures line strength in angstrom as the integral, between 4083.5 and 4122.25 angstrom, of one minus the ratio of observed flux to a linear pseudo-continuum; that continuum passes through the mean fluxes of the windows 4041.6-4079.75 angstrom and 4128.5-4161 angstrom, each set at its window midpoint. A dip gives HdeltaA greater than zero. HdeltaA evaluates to -1.5 angstrom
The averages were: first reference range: 10.8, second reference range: 10.6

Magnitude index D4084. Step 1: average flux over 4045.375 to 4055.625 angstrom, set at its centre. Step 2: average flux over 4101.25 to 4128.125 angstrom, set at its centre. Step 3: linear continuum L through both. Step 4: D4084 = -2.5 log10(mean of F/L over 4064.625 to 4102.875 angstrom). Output -0.07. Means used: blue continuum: 10.5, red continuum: 10.9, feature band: 11.4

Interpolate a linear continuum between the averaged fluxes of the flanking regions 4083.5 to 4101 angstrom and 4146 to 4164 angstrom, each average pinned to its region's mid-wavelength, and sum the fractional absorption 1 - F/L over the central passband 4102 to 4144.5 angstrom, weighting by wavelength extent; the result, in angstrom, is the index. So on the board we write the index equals 0.7 angstrom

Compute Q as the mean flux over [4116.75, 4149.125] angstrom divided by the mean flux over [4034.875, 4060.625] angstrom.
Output 1.04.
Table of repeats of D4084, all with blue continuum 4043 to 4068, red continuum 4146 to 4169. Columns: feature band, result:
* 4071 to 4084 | -0.070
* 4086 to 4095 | -0.093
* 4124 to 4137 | -0.027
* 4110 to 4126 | -0.048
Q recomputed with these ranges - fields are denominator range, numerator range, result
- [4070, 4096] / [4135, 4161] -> 0.93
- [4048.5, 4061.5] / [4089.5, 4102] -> 1.07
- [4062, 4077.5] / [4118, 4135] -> 0.97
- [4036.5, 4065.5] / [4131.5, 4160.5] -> 1.02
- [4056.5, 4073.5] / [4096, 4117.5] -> 0.99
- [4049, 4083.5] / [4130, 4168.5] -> 0.96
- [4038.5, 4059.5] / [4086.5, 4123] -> 1.06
